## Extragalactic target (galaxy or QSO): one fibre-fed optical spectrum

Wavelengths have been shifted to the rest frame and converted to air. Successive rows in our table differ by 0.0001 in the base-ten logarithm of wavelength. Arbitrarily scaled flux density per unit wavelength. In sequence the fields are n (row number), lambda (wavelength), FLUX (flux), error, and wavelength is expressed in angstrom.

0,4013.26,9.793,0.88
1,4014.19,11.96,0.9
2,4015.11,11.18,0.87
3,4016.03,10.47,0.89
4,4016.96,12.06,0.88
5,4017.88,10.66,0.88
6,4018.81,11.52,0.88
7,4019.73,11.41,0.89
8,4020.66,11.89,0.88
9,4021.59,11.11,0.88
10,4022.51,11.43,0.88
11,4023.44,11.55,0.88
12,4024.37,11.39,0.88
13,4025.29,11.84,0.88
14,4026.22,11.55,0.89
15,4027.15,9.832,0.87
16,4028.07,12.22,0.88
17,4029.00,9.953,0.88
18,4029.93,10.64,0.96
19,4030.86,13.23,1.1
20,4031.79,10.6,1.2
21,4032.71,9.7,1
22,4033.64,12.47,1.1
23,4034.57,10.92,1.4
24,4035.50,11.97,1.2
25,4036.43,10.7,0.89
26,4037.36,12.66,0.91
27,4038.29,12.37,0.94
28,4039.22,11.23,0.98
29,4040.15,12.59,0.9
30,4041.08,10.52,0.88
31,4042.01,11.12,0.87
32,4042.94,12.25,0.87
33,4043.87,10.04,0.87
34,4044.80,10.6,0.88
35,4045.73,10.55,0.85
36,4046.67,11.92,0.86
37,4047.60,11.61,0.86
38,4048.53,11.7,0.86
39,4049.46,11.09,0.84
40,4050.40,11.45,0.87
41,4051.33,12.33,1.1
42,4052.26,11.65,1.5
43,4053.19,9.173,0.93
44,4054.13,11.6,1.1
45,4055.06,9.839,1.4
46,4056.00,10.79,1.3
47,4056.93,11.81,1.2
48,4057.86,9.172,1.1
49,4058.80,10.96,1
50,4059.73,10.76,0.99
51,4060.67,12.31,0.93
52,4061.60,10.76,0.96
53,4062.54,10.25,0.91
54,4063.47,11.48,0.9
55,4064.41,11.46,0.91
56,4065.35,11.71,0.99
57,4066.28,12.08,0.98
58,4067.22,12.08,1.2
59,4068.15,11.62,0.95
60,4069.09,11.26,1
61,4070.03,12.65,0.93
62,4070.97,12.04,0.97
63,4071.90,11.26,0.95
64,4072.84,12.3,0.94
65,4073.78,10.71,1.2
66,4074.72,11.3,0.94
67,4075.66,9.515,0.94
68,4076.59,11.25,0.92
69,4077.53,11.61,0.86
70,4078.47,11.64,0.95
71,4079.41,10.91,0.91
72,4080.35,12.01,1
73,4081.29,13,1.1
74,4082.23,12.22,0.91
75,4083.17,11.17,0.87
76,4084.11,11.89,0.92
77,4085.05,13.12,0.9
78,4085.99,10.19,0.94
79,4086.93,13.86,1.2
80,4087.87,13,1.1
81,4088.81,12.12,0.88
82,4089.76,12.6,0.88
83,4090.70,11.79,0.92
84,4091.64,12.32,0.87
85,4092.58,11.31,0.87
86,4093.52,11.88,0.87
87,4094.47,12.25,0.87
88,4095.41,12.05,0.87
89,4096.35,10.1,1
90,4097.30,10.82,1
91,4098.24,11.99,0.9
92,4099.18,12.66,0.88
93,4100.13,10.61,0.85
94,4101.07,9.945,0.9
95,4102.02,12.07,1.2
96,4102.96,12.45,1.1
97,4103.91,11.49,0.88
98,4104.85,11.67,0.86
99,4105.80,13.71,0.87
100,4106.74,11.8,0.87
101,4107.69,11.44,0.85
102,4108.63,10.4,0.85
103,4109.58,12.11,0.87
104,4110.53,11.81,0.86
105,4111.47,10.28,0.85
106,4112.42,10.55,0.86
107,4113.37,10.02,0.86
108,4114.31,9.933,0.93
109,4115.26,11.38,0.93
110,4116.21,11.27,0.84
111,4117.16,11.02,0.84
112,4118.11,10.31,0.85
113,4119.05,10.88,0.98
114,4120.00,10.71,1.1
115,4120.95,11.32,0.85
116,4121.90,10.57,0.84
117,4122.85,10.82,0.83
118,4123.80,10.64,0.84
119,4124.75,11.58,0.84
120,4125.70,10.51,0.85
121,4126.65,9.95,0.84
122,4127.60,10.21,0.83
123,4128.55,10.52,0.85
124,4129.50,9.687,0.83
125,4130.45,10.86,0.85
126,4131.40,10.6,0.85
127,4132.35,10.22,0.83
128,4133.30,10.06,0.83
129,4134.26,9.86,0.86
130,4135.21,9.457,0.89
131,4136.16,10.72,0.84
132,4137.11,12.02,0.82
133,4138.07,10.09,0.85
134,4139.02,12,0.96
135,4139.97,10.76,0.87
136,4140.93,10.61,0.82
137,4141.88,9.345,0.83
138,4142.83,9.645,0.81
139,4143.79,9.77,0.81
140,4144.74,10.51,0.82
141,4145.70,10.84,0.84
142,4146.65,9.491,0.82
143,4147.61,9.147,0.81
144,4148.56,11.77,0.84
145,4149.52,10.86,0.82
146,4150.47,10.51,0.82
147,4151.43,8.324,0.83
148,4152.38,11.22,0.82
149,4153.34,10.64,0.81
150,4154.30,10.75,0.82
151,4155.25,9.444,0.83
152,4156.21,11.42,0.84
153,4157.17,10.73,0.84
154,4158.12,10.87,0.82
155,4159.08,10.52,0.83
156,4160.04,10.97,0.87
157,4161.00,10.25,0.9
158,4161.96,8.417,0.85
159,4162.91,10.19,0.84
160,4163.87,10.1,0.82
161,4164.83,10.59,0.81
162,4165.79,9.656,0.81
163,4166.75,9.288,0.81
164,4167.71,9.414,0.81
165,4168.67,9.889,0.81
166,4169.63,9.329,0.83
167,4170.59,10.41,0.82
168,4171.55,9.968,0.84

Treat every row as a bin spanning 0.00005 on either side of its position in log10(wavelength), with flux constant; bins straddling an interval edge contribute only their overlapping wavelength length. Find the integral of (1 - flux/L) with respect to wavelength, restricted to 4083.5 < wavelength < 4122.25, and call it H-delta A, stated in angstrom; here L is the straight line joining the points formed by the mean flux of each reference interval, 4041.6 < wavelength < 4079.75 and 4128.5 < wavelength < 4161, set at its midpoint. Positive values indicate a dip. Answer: -2.4 angstrom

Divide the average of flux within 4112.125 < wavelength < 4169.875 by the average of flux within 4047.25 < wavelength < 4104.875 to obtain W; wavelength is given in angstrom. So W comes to 0.90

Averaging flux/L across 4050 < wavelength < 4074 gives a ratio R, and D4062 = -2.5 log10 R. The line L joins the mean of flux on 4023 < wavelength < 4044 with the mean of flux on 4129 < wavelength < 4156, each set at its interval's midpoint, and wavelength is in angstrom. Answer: -0.02 mag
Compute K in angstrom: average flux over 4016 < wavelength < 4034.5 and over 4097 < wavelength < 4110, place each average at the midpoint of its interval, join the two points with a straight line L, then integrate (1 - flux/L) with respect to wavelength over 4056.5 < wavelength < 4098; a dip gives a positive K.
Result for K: -0.2 angstrom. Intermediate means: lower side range 11.3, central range 11.6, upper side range 11.7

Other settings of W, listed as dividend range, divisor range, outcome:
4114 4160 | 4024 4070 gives 0.93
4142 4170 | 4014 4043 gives 0.89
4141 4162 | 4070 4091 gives 0.87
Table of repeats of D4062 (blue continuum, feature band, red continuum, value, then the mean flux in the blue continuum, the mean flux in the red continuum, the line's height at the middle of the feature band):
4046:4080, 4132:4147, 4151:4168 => 0.006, 11.3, 10.2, 10.4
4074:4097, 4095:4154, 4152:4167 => 0.023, 11.8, 10.3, 11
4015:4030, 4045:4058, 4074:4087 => 0.032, 11.2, 11.6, 11.4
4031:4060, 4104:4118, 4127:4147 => -0.063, 11.2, 10.4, 10.6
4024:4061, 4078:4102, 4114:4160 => -0.091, 11.2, 10.5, 10.9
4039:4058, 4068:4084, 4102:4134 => -0.048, 11.1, 10.9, 11.1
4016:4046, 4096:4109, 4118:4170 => -0.081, 11.3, 10.3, 10.7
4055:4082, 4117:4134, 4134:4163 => 0.009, 11.4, 10.4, 10.7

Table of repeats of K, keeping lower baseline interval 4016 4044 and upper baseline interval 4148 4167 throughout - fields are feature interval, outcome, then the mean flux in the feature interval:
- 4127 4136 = 0.3 angstrom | 10.2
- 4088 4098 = -0.8 angstrom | 11.8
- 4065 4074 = -0.6 angstrom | 11.8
